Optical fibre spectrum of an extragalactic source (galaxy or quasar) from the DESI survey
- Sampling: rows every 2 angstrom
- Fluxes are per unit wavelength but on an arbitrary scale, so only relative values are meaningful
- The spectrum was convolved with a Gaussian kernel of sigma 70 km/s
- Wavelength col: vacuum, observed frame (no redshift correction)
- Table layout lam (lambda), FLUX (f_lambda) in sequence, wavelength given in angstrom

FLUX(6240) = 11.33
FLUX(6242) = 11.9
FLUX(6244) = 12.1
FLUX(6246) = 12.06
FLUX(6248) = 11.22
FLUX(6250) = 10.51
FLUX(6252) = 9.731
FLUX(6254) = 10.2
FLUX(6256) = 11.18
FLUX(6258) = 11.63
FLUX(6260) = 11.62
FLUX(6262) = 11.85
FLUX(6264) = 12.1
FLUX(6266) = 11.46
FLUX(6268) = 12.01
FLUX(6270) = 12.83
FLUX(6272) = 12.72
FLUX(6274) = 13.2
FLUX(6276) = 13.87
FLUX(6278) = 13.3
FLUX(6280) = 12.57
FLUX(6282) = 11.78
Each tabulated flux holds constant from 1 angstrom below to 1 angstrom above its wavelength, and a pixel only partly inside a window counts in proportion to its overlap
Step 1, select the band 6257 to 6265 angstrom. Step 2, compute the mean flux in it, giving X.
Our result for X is 11.8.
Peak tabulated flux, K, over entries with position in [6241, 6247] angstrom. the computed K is 12.1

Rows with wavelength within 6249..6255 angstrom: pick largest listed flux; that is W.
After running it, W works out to 10.51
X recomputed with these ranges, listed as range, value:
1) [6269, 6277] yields 13.2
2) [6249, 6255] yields 10.1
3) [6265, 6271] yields 12.1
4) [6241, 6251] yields 11.6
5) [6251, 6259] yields 10.7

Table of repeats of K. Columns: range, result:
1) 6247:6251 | 11.22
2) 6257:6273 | 12.83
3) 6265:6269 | 12.01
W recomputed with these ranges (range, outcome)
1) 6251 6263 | 11.85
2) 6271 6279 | 13.87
